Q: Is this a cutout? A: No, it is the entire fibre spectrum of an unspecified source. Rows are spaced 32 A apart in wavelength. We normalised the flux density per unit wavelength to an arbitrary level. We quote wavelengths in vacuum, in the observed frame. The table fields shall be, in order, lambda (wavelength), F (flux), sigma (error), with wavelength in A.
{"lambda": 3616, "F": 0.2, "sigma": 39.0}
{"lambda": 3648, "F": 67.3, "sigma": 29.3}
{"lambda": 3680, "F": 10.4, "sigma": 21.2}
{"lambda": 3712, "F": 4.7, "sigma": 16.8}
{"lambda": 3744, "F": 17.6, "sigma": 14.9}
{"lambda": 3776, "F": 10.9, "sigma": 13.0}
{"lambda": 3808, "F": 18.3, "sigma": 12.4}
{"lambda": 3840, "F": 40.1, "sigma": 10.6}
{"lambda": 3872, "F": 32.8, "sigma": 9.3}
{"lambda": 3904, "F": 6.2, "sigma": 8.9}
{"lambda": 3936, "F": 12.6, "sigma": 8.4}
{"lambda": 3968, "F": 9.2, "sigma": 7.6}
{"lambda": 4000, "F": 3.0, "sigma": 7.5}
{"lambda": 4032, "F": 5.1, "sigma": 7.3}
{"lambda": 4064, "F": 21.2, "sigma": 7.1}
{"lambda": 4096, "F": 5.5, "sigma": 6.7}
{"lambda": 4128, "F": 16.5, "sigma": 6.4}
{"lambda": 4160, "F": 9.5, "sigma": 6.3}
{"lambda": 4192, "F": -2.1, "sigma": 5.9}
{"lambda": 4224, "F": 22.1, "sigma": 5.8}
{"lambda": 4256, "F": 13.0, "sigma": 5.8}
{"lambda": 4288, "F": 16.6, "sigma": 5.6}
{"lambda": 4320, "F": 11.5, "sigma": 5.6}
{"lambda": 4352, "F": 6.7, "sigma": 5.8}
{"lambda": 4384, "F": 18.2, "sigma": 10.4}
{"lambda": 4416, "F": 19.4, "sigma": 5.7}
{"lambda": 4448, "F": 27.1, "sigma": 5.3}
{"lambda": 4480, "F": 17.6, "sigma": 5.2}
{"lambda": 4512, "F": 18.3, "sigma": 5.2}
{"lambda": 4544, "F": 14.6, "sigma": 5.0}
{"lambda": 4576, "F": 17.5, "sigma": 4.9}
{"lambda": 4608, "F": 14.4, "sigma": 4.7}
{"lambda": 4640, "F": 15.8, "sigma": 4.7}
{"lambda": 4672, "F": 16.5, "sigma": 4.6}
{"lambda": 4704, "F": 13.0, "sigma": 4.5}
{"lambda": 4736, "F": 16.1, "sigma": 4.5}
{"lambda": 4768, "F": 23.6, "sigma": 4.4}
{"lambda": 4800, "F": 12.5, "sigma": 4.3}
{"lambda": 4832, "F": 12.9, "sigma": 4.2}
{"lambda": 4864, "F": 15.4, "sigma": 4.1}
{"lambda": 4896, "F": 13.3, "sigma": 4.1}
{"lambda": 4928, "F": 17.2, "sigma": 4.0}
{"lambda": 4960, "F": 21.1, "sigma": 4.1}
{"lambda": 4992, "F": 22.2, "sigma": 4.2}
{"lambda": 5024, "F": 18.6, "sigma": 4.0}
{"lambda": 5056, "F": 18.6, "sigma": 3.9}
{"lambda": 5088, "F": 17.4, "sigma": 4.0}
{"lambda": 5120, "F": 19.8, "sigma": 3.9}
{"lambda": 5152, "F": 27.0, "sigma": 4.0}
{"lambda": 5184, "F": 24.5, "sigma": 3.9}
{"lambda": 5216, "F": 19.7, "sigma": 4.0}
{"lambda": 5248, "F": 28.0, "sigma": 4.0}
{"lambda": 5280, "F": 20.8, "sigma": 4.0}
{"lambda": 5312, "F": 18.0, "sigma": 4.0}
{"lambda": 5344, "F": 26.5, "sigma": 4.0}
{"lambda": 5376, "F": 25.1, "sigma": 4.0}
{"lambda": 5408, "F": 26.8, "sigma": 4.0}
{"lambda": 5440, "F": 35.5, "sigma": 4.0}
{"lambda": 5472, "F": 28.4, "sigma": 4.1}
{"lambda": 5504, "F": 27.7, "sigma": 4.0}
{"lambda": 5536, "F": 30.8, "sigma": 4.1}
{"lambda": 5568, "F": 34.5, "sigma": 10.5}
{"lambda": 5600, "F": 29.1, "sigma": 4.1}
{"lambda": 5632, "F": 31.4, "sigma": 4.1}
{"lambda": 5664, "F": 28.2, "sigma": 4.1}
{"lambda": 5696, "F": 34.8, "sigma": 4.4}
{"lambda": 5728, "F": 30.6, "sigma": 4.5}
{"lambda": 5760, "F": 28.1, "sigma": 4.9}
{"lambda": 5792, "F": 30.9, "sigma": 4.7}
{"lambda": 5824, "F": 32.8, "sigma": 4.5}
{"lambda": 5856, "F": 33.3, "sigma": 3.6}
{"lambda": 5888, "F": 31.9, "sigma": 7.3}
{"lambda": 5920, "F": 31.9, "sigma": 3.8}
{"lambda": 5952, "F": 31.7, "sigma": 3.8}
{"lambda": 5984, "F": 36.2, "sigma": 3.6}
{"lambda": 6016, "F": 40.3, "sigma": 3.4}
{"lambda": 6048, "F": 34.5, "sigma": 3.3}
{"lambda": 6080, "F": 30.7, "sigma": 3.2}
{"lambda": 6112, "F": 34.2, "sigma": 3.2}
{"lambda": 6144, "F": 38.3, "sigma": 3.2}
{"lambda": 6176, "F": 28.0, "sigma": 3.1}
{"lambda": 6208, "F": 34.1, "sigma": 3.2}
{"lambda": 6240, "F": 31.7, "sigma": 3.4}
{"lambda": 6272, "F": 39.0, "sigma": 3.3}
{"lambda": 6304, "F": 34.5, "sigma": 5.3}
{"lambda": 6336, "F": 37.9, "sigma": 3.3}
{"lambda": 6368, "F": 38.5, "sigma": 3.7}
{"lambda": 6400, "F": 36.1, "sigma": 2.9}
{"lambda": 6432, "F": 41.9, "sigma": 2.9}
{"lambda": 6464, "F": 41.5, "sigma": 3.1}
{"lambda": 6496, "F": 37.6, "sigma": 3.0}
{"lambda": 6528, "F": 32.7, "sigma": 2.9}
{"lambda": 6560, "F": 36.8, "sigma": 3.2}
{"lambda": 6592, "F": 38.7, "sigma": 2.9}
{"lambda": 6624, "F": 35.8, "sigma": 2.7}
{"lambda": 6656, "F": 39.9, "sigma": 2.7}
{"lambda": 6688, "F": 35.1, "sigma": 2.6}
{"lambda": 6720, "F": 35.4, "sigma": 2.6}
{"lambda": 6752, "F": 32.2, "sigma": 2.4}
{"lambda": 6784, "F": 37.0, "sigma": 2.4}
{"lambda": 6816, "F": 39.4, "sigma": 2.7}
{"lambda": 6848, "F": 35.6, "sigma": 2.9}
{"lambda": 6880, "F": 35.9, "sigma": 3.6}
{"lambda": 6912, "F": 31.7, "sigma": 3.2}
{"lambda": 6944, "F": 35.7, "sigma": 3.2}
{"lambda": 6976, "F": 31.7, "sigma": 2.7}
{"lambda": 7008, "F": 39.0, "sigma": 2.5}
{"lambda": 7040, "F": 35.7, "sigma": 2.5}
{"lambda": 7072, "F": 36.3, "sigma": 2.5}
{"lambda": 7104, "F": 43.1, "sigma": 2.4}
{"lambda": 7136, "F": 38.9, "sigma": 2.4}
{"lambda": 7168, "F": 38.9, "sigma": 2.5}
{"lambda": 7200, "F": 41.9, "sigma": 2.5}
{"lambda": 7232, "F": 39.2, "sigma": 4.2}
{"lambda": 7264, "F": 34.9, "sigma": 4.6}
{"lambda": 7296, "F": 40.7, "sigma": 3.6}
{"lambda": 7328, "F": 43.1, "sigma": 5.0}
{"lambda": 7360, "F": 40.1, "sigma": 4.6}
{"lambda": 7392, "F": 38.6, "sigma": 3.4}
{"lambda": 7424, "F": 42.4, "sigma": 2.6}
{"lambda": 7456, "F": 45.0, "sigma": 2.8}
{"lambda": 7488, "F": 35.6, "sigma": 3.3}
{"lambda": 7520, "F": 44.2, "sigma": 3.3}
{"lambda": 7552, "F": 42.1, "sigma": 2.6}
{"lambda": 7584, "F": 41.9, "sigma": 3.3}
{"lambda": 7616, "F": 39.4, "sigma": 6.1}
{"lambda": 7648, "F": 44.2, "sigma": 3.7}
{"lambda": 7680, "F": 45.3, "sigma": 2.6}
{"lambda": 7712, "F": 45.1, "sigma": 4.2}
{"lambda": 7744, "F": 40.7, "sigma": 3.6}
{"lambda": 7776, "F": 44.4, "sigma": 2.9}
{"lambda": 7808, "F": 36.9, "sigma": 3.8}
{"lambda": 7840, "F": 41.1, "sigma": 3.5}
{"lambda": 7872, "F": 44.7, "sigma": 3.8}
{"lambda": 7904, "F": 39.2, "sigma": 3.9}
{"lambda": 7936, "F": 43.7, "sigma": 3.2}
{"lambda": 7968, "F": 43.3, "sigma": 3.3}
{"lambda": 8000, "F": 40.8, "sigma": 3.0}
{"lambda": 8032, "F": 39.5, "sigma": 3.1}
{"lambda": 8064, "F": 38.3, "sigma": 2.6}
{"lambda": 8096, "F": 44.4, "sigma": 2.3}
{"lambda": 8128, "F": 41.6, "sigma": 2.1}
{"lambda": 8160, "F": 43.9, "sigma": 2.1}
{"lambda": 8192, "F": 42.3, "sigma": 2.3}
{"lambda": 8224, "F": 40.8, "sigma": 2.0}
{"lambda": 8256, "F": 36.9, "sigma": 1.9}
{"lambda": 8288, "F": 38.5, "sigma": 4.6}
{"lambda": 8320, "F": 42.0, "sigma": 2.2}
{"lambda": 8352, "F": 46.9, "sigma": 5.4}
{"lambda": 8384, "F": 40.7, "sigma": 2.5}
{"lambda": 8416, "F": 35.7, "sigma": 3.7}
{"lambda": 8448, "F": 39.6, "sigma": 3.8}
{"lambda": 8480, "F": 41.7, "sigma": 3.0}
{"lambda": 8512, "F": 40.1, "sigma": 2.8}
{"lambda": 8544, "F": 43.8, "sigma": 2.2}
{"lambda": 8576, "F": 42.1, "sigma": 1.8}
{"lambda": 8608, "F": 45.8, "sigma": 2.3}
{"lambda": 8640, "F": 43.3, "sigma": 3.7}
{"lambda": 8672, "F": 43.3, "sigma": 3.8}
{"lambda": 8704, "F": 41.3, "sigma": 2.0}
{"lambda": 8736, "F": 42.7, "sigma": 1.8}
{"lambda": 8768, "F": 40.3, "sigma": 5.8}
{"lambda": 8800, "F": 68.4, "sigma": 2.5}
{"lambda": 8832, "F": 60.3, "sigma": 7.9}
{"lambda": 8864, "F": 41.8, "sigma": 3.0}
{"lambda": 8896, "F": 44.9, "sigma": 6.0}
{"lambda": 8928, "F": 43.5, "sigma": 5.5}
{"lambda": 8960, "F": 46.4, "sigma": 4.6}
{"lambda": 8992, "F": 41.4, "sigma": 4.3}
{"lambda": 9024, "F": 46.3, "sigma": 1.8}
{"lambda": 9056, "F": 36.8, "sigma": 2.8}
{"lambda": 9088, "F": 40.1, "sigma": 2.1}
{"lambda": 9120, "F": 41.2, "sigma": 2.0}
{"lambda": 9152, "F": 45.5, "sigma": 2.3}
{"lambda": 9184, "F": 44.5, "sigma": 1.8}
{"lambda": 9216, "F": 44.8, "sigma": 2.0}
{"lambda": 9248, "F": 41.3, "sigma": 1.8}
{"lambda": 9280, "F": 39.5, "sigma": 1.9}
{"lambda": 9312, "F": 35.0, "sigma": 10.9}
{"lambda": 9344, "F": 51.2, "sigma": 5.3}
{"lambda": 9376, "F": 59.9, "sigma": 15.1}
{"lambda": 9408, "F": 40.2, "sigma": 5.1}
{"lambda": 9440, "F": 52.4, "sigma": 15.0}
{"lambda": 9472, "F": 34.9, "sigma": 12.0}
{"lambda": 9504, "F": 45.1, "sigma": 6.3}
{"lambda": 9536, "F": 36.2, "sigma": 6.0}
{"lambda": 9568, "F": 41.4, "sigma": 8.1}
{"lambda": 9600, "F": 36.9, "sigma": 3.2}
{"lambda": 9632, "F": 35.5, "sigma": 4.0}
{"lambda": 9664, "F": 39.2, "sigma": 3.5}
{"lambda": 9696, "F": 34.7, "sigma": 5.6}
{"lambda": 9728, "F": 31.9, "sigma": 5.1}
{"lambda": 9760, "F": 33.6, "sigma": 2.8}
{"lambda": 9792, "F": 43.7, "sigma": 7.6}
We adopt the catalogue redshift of 0.339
